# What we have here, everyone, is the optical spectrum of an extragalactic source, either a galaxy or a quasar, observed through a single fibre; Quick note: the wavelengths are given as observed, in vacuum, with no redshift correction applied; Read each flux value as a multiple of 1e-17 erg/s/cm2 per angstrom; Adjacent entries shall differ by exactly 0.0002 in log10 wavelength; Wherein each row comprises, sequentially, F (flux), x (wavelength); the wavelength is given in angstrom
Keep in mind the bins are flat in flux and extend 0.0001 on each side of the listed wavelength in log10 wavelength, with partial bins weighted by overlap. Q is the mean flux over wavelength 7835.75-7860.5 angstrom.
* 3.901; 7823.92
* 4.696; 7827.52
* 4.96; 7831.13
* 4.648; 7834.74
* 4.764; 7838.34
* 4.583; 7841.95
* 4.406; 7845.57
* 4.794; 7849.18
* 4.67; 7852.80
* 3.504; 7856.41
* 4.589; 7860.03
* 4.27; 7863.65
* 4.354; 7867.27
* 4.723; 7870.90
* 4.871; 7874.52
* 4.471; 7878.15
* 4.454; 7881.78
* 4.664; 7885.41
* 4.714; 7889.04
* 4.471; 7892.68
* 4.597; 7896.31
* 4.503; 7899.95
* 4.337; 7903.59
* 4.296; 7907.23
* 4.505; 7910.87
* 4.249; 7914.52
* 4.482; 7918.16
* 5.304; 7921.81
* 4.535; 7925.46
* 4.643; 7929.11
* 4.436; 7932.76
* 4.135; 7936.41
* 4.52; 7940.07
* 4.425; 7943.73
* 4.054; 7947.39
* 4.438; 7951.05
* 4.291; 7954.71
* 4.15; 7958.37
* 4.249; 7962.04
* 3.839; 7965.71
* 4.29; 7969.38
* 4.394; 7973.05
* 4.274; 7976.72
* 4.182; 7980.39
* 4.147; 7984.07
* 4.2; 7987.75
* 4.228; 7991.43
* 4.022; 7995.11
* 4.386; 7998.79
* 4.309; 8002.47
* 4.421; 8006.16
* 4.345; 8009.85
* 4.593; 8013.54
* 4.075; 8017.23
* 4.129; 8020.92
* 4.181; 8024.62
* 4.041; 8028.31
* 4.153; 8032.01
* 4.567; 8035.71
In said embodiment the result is 4.47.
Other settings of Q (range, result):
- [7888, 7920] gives 4.46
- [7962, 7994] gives 4.19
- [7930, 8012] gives 4.27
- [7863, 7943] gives 4.53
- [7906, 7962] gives 4.43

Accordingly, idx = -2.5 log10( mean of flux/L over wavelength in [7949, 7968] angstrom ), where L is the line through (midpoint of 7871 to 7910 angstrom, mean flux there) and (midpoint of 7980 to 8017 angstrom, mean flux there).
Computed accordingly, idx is 0.046 mag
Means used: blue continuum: 4.55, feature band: 4.19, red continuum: 4.28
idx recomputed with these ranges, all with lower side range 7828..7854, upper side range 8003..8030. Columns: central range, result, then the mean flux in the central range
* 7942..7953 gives 0.03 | 4.31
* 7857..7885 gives 0.03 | 4.49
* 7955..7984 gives 0.04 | 4.2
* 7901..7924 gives 0.00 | 4.53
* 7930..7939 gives 0.03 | 4.34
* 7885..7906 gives 0.01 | 4.53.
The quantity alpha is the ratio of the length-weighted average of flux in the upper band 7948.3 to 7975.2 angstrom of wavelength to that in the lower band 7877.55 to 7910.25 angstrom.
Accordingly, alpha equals 0.94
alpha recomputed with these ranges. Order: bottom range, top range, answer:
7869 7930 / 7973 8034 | 0.93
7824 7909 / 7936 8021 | 0.94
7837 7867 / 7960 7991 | 0.95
